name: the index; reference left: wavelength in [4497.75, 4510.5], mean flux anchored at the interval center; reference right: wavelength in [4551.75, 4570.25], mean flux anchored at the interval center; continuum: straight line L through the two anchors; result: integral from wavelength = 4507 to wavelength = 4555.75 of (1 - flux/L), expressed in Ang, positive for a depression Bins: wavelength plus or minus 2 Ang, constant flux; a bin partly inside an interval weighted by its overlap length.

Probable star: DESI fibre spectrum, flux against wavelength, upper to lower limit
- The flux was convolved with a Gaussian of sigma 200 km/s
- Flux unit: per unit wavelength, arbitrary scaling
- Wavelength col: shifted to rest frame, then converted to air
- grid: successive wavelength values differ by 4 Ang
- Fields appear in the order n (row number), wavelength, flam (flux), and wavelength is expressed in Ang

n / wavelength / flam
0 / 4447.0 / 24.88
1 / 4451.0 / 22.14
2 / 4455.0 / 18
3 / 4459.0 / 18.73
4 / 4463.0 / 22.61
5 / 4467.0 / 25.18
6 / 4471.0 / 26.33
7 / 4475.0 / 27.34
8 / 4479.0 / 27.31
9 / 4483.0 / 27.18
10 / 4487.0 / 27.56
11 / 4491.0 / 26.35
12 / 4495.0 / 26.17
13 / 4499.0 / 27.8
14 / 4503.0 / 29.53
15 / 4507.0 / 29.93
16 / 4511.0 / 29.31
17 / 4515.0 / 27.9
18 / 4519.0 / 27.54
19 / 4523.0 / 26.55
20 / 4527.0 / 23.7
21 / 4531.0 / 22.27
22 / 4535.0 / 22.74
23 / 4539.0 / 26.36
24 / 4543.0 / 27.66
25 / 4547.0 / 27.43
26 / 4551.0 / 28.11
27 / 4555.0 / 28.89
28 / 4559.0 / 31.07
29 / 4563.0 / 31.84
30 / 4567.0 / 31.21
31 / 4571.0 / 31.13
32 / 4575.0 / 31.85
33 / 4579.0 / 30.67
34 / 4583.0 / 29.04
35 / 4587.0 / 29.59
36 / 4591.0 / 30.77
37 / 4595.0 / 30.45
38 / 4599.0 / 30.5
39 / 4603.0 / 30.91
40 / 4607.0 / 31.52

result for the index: 5.29 Ang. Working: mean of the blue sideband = 29.2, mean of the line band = 26.6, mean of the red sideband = 30.6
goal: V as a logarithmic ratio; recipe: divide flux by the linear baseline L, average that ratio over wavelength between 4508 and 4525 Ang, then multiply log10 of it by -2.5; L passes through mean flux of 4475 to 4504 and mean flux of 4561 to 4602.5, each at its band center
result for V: 0.01 mag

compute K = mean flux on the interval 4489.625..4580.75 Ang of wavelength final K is 28.1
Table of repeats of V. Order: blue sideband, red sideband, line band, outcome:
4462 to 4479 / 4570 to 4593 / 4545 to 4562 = 0.01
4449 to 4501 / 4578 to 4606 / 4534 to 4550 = 0.06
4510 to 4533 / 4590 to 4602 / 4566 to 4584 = -0.06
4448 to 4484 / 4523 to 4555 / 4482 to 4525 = -0.12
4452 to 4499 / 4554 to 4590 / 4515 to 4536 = 0.12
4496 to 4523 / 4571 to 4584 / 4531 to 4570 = 0.06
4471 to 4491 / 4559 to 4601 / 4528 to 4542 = 0.21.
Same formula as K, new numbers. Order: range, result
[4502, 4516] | 29.2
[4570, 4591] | 30.5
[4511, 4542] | 25.6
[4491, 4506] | 27.8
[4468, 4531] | 27.2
